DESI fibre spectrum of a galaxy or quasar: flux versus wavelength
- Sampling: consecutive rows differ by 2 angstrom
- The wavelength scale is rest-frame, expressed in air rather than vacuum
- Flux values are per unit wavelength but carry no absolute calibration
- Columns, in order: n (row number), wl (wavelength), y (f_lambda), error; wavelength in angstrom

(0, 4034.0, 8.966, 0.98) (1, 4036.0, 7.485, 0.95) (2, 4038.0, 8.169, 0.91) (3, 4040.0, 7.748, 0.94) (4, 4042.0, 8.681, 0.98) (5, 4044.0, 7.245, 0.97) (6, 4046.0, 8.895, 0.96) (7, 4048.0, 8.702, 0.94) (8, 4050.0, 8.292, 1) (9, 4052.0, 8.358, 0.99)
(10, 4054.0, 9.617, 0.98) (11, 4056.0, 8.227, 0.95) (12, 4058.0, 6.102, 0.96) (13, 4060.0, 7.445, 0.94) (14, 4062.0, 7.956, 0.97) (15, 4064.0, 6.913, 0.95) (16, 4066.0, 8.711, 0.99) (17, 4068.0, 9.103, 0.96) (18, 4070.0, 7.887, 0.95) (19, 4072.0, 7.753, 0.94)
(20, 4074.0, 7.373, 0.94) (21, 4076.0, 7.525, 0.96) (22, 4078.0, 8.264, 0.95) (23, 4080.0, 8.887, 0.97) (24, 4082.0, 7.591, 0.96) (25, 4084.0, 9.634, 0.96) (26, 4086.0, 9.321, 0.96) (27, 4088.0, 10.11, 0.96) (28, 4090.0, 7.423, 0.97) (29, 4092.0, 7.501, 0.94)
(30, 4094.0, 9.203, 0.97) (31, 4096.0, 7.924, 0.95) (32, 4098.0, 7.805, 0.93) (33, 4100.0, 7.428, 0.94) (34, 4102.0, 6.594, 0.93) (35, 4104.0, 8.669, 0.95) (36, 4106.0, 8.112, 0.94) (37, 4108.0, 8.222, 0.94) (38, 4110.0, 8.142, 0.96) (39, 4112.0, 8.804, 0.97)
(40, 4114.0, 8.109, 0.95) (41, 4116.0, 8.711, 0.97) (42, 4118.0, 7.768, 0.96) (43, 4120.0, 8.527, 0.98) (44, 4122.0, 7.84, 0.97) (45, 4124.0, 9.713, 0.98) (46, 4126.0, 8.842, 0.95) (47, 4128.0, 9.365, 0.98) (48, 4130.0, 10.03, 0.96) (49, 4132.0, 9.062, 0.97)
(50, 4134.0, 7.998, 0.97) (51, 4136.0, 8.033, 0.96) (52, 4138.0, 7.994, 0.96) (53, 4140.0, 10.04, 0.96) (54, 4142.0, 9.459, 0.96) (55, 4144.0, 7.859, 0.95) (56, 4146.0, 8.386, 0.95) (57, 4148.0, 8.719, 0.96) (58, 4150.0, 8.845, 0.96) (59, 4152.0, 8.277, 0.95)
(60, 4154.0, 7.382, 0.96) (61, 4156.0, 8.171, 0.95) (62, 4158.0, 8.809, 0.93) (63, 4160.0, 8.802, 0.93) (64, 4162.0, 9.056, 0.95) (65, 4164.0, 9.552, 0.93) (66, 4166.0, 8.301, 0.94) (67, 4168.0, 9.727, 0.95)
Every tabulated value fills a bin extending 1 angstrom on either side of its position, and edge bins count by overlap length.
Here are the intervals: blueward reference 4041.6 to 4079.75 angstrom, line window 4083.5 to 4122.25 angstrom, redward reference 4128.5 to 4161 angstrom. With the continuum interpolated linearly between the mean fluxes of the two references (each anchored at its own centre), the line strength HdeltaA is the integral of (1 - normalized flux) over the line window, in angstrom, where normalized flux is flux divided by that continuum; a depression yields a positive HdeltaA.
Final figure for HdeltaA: 0.3 angstrom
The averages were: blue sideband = 8.06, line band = 8.28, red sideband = 8.63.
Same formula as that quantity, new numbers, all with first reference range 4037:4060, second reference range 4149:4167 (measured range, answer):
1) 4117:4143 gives -1.08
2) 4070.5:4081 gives 0.38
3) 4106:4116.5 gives 0.05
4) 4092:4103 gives 0.76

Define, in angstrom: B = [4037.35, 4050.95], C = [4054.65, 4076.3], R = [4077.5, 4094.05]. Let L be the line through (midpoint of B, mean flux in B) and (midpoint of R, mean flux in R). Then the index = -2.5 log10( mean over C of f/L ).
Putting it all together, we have 0.09 mag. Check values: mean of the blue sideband 8.25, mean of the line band 7.76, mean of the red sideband 8.64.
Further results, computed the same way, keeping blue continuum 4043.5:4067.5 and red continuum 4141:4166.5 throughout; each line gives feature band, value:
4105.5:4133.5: -0.031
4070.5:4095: -0.020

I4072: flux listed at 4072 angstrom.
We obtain 7.753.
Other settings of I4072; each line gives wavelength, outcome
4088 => 10.11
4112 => 8.804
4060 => 7.445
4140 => 10.04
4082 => 7.591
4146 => 8.386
